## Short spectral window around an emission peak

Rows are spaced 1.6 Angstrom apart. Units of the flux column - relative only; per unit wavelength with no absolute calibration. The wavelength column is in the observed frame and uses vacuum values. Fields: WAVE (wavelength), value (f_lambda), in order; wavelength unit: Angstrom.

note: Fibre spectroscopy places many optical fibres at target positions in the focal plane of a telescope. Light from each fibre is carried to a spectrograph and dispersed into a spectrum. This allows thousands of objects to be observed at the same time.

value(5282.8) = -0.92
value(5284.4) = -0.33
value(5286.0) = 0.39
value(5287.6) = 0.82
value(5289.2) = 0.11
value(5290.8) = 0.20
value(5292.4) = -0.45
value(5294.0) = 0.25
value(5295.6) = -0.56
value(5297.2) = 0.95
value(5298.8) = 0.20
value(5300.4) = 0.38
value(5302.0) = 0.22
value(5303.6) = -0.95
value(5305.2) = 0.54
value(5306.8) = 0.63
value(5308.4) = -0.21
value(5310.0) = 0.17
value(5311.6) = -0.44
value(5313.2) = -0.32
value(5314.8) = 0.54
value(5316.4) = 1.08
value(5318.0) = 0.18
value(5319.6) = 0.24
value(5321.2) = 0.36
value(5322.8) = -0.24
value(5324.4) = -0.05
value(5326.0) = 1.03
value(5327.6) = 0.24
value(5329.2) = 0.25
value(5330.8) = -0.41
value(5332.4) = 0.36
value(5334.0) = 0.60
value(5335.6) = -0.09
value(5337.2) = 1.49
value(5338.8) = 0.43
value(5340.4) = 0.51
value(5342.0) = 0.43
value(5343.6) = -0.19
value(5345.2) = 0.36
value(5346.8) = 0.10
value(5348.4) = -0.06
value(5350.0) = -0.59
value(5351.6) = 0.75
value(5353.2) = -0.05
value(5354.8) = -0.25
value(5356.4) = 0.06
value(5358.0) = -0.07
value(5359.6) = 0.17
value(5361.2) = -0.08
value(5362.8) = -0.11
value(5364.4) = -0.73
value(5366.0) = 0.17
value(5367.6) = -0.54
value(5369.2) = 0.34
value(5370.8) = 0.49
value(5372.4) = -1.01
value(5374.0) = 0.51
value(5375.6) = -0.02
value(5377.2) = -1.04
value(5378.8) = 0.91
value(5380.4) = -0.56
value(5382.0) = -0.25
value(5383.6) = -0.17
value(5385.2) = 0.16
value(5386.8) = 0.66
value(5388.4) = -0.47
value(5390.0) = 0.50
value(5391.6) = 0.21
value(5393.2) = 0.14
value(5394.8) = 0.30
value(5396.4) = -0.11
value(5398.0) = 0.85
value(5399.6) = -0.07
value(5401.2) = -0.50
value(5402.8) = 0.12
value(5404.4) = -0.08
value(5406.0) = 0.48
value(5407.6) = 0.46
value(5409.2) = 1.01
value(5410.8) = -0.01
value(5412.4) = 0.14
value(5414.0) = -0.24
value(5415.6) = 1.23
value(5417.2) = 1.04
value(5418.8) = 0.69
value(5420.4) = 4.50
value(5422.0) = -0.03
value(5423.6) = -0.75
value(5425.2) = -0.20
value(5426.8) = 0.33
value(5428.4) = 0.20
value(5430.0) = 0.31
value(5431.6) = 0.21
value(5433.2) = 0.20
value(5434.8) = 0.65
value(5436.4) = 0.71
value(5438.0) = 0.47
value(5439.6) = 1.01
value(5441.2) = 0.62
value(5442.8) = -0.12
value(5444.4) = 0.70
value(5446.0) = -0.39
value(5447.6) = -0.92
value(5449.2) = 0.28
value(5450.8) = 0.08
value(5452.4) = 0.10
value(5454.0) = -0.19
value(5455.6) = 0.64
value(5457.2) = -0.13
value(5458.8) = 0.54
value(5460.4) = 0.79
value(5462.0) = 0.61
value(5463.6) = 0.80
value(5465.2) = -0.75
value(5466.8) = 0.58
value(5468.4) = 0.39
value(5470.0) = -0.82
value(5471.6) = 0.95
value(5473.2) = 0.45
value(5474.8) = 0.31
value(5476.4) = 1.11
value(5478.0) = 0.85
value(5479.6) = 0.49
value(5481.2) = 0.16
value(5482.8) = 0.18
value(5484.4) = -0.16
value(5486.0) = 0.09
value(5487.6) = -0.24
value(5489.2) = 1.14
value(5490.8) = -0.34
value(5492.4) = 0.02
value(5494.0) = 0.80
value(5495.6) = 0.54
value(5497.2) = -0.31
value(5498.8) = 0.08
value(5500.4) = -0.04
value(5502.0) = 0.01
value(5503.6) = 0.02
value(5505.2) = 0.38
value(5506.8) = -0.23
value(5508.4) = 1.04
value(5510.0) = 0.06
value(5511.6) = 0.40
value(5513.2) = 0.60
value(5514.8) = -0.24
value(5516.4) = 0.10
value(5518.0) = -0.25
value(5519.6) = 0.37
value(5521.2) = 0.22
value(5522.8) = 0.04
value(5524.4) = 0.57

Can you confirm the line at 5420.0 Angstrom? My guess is H-beta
